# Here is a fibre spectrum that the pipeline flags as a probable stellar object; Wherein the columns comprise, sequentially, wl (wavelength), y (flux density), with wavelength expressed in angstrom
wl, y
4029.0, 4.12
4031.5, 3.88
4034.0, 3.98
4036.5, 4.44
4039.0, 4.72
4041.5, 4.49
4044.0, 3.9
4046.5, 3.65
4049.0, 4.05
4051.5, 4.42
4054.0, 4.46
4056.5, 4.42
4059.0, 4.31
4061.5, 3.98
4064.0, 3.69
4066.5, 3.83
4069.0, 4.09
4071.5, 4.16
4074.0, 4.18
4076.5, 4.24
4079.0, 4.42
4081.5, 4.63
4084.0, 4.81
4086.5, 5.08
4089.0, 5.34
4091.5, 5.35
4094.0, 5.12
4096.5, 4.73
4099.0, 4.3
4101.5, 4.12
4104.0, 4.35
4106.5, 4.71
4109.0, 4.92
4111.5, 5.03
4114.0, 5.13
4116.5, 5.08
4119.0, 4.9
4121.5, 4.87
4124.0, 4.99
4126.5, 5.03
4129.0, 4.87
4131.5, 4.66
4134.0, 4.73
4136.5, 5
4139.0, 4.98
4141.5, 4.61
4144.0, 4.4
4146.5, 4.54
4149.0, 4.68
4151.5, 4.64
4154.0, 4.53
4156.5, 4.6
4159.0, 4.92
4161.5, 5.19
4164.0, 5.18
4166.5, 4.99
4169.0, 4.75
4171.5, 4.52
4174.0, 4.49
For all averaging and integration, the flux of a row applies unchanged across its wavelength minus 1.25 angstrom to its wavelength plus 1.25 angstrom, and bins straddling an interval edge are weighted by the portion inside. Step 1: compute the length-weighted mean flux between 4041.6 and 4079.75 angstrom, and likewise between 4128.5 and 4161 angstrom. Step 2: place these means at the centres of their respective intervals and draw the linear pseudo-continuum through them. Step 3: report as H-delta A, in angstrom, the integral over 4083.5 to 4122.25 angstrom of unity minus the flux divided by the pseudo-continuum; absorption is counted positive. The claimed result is -3.9 angstrom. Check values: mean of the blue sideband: 4.13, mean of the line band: 4.87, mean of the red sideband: 4.71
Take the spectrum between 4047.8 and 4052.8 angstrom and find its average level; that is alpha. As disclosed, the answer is 4.24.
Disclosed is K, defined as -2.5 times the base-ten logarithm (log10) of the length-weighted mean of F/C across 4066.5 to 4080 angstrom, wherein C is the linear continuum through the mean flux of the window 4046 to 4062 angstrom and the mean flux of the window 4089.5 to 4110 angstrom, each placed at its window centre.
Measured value 0.06 mag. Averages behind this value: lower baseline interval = 4.22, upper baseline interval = 4.72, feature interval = 4.18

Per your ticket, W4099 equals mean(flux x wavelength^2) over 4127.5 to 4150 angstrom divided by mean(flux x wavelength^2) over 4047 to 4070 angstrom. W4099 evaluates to 1.19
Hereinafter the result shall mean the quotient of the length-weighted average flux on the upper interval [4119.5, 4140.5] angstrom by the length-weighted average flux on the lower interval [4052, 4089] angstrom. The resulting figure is 1.13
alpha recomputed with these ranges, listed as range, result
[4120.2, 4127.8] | 4.96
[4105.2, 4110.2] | 4.81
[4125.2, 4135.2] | 4.82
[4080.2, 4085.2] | 4.72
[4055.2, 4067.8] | 4.05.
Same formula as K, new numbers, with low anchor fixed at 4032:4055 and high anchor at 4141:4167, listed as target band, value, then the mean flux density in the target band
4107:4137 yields -0.08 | 4.93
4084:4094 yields -0.17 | 5.18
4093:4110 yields -0.02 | 4.6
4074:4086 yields -0.03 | 4.52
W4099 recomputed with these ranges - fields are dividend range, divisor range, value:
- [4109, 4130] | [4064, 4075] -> 1.27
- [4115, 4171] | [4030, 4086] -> 1.19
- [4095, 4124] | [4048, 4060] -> 1.13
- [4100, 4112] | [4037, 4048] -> 1.13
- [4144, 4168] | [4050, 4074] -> 1.21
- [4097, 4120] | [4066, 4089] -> 1.08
